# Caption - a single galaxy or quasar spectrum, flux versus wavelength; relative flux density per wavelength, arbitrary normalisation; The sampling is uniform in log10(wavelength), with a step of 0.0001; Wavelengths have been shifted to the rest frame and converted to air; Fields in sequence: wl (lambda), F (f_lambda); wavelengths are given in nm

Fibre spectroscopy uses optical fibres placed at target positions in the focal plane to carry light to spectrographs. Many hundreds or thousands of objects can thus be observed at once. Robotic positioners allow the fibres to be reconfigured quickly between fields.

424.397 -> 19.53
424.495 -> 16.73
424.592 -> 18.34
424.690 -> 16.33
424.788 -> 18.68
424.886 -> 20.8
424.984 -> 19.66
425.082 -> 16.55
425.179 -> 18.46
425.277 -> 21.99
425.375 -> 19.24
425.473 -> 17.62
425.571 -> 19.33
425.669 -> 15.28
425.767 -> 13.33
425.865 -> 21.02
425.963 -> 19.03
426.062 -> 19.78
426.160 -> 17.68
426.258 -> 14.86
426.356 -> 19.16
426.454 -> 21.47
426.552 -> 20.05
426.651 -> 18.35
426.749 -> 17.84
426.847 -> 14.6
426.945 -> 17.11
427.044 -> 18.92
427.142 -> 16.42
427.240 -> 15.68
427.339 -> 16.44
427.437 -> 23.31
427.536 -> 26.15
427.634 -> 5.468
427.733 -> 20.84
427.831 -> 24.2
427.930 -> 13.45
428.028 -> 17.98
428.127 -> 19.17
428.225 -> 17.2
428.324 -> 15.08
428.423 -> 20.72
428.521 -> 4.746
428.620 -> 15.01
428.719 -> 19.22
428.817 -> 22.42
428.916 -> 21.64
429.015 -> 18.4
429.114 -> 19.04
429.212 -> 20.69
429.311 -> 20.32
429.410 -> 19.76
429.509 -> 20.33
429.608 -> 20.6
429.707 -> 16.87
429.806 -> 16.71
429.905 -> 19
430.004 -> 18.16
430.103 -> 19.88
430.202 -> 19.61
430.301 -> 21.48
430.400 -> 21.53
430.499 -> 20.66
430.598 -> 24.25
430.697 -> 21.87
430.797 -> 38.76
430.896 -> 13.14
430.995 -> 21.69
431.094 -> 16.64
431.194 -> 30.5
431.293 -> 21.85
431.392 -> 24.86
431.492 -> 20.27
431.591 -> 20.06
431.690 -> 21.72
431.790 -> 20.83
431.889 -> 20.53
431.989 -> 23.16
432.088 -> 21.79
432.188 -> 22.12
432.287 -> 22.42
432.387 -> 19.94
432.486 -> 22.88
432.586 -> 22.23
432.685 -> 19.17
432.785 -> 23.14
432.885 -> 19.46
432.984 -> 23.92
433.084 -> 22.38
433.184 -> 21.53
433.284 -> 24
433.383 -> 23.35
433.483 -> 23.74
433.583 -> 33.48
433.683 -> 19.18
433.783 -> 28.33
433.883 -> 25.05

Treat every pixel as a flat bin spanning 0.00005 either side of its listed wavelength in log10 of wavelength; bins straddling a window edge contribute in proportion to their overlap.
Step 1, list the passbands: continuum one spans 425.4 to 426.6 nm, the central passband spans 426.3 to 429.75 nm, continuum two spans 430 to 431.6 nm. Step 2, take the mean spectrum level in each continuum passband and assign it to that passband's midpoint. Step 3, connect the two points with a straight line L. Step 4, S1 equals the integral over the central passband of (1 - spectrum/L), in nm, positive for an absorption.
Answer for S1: 0.287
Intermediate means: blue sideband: 18.2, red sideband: 22.2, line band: 18.2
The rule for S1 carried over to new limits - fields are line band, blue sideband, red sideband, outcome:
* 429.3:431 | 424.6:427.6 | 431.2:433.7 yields 0.020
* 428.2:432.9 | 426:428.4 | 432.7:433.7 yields 0.122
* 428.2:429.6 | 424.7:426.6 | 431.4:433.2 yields 0.126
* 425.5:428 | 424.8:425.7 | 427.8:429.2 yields 0.046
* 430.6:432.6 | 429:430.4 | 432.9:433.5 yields -0.104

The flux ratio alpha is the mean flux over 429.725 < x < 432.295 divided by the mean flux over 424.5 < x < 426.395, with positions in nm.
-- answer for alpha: 1.2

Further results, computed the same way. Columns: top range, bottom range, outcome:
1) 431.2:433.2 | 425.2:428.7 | 1.24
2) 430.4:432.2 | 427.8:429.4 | 1.24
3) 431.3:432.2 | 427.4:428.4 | 1.19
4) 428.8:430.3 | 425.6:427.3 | 1.11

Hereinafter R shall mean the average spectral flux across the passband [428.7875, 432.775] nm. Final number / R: 21.2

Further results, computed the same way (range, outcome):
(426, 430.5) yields 18.4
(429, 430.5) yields 19.6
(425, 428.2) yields 18.2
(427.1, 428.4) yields 17.9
